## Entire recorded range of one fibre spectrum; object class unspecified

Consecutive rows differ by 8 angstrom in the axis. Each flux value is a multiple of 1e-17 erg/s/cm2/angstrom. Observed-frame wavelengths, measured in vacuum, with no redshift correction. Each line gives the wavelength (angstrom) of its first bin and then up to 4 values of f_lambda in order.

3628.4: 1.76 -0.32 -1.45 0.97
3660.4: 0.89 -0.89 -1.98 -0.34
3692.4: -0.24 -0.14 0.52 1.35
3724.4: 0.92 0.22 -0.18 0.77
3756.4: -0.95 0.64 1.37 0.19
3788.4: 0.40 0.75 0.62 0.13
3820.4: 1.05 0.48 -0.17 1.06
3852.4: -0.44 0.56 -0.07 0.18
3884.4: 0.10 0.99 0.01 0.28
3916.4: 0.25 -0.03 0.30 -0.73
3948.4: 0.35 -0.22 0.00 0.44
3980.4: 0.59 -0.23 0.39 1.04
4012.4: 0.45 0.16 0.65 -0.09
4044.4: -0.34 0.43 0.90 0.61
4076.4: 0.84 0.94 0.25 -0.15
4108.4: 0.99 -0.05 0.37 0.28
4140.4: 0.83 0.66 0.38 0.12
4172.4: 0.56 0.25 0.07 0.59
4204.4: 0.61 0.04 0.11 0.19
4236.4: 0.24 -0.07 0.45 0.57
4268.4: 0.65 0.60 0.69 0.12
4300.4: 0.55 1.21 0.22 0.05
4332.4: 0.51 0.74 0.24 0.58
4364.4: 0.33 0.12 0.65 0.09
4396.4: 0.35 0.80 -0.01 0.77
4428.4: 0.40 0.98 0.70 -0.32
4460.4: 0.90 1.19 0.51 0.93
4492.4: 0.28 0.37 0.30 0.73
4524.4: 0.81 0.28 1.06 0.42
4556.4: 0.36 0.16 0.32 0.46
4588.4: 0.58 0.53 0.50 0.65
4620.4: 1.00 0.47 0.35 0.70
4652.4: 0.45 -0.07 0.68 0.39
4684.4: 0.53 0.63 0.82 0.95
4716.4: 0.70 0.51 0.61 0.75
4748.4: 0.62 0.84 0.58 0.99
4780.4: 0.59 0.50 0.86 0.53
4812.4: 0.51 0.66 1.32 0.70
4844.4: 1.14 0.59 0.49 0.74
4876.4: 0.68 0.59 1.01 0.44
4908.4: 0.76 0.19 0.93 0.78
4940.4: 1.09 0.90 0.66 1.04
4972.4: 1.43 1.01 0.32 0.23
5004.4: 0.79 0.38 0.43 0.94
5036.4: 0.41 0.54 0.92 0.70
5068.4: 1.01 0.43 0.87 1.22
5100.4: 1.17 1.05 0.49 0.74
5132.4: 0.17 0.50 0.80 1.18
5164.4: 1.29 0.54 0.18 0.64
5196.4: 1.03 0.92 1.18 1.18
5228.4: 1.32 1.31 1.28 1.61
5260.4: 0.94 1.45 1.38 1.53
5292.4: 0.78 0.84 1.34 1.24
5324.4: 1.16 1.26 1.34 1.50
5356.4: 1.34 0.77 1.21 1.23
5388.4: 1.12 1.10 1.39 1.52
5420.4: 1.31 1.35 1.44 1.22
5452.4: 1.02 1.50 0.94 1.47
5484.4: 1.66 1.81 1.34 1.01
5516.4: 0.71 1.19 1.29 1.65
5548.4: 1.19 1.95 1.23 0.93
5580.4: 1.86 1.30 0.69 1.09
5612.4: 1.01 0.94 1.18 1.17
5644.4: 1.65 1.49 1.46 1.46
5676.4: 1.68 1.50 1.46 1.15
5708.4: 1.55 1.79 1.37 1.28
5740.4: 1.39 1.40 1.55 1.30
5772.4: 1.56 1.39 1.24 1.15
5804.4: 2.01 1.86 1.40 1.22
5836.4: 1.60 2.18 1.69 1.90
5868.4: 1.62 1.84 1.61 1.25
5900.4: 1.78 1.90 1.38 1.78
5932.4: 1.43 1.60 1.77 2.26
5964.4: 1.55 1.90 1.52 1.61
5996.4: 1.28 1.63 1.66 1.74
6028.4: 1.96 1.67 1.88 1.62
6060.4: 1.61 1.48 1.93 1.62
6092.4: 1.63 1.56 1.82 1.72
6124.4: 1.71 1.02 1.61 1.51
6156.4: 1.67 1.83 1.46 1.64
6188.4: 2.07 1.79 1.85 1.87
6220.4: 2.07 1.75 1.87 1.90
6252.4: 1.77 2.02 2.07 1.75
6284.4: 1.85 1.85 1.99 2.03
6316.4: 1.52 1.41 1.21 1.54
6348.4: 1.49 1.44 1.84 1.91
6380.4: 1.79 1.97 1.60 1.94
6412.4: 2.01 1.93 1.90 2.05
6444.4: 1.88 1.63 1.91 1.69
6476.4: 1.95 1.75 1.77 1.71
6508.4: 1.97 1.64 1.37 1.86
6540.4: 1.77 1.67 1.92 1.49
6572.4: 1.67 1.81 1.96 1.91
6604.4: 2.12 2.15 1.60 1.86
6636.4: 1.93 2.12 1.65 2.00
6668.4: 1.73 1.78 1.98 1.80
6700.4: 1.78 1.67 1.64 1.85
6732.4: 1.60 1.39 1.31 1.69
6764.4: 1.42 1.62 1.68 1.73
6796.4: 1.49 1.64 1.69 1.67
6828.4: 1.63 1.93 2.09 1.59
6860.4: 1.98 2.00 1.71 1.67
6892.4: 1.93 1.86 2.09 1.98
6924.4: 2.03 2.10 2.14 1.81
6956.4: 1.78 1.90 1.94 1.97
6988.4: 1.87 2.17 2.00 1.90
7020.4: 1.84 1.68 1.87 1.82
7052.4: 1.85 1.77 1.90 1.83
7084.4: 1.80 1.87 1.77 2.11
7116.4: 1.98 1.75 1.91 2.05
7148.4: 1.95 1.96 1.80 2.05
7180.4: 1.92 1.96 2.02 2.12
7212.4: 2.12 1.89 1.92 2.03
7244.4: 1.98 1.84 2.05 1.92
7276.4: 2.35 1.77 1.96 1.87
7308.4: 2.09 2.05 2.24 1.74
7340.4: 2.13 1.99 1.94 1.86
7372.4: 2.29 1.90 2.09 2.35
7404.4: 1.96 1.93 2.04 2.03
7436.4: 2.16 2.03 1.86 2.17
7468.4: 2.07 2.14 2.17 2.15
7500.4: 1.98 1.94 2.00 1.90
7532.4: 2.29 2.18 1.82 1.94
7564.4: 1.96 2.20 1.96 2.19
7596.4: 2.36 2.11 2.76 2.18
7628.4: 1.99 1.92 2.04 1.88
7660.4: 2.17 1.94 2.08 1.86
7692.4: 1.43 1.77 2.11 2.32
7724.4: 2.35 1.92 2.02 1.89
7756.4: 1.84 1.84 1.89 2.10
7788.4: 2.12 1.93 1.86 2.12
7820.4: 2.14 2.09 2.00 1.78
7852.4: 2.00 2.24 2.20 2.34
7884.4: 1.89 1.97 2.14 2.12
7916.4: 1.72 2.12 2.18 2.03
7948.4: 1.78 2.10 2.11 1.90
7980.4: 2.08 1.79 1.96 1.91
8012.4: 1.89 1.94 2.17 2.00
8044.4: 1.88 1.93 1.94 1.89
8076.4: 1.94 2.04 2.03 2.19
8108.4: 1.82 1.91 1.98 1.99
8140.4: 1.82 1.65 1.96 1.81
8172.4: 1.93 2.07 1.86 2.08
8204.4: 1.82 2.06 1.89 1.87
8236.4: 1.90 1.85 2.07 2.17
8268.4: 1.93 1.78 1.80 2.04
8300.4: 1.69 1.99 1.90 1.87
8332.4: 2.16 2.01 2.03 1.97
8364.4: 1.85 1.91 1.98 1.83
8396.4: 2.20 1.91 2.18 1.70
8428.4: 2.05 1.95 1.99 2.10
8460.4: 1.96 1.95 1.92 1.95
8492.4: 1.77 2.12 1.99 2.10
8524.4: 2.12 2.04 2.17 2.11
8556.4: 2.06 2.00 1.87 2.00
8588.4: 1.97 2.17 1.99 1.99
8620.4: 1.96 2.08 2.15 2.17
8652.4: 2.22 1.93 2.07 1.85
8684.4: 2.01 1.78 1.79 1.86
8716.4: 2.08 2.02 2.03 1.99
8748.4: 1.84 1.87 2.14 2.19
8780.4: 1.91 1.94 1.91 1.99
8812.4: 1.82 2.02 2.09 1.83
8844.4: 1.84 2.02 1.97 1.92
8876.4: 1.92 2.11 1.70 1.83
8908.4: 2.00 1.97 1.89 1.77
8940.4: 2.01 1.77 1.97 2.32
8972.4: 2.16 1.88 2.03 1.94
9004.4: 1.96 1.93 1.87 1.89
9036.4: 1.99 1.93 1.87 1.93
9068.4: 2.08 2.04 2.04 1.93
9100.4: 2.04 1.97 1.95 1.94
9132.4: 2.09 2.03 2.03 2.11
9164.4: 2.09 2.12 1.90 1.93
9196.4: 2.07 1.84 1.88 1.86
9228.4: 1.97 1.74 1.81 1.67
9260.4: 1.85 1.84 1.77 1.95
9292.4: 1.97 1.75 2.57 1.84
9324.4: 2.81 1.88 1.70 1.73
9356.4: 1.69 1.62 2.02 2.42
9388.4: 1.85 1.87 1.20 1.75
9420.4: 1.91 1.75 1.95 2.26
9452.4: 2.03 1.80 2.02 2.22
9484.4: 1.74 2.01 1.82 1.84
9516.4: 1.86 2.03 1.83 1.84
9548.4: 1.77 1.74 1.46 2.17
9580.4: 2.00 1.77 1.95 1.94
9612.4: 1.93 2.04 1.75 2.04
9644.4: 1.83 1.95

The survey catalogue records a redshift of 0.305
